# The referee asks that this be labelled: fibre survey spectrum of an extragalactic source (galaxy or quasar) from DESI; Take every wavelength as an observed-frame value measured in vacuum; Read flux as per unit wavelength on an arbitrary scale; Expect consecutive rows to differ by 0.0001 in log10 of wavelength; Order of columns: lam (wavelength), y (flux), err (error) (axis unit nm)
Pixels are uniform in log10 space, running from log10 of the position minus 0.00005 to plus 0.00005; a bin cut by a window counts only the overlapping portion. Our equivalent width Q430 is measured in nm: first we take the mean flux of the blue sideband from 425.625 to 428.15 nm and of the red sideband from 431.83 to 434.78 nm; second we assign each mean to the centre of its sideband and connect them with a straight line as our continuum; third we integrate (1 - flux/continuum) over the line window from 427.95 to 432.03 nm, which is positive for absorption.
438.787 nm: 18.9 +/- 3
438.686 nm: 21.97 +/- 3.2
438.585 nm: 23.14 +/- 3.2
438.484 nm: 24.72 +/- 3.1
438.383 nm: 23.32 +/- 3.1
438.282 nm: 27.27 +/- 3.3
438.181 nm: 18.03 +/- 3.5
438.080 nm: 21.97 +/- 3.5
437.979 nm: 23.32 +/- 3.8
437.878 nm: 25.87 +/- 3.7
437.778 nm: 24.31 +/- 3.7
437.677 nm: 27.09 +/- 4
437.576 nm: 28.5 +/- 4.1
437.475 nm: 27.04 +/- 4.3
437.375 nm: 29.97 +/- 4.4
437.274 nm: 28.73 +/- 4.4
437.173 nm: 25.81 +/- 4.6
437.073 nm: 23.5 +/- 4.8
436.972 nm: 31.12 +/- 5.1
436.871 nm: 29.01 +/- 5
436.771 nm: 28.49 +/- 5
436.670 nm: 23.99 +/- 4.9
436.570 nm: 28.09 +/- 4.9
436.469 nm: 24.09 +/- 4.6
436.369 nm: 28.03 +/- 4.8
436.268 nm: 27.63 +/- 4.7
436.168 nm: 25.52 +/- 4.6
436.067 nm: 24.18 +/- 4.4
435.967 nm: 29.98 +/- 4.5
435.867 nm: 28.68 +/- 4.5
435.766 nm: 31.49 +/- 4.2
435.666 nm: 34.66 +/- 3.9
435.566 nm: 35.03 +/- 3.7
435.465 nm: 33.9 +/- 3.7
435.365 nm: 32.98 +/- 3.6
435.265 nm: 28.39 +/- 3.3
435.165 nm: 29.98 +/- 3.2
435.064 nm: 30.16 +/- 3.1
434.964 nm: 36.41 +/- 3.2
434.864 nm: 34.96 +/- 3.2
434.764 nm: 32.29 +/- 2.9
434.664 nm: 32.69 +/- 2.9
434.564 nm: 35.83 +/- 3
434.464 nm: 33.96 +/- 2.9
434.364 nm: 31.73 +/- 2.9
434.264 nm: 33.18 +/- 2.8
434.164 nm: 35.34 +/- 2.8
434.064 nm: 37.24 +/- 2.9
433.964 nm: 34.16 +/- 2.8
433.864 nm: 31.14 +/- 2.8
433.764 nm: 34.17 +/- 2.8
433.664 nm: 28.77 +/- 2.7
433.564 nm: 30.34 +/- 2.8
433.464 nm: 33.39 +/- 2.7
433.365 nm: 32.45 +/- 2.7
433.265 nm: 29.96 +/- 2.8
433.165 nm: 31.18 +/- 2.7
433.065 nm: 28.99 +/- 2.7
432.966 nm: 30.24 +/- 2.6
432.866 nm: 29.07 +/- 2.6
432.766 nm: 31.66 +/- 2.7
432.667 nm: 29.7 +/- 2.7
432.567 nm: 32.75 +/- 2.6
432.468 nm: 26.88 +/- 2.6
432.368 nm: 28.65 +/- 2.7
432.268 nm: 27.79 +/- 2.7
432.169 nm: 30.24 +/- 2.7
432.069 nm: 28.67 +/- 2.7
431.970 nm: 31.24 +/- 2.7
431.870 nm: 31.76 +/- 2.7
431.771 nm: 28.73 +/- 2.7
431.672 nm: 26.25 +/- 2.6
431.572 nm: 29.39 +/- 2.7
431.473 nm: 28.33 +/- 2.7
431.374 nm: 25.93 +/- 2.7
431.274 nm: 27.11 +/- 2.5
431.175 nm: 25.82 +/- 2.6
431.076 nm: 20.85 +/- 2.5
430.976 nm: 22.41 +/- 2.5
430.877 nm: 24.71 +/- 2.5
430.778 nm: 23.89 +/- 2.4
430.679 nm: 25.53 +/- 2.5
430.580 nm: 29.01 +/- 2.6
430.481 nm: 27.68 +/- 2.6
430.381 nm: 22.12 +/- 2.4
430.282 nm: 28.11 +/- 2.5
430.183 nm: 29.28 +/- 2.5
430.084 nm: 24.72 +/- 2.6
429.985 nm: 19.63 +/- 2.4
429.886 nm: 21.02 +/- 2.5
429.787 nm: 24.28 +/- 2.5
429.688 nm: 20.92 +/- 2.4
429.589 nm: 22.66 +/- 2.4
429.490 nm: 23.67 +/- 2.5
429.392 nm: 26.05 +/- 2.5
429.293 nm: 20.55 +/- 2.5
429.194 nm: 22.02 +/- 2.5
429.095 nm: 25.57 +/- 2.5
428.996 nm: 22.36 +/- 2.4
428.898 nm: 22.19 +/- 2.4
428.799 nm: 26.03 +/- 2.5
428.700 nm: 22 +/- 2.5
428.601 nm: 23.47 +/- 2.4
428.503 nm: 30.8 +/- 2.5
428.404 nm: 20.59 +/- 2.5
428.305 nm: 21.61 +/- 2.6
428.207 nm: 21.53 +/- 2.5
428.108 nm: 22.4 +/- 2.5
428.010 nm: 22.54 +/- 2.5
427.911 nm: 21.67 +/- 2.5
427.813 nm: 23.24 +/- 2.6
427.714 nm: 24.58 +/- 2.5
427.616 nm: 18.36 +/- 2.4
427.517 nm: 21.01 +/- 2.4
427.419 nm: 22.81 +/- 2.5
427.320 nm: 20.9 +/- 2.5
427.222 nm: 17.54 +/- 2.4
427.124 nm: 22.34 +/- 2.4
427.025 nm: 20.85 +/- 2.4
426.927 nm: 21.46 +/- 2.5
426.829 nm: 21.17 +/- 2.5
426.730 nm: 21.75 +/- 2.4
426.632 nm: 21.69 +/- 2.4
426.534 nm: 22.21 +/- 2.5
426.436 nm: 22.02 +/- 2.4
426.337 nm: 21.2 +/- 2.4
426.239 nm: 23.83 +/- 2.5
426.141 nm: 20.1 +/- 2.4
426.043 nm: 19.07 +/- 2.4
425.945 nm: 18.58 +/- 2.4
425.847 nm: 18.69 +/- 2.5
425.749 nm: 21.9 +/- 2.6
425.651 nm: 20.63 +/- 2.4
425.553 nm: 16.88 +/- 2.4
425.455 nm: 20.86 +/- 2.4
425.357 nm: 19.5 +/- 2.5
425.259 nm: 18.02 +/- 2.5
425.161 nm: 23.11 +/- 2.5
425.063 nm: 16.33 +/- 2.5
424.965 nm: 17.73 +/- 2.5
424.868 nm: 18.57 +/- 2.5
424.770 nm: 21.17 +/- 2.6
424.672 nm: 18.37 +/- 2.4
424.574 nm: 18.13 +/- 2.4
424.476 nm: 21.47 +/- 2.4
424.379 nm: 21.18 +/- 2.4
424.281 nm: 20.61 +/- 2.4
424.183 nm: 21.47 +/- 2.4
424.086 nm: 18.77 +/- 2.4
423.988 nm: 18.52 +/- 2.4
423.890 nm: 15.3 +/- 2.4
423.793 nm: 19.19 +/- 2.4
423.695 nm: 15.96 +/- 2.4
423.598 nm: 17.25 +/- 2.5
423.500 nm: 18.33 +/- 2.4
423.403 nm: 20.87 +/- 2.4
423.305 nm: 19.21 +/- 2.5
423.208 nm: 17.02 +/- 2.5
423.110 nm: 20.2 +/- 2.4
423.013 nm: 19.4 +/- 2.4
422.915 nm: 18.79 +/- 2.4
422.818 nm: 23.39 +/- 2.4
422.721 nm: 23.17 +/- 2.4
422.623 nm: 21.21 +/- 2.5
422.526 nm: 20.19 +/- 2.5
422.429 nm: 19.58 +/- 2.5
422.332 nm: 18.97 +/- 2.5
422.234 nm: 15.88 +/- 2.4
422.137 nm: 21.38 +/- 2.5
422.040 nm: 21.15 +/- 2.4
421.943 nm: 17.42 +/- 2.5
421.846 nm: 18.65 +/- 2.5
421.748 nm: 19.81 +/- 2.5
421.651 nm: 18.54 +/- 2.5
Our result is 0.23 nm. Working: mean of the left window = 21.3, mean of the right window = 31.5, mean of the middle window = 24.8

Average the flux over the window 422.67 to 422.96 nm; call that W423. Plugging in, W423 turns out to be 21.8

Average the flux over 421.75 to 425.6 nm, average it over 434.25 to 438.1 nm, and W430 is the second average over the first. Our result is 1.5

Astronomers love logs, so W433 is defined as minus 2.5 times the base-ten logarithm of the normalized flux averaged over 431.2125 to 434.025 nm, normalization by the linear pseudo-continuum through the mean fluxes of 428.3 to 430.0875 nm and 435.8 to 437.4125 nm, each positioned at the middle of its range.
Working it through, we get -0.19 mag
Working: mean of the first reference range 23.2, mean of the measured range 30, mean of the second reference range 27.3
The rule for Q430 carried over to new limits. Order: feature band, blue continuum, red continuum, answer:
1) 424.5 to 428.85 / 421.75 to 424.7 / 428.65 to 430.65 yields 0.16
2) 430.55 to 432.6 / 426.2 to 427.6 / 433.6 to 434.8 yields 0.12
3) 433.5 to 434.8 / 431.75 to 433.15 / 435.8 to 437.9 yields -0.20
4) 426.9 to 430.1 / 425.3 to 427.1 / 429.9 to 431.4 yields 0.06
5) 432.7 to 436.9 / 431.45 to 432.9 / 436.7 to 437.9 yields -0.39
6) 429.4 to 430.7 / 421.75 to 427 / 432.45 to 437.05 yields 0.07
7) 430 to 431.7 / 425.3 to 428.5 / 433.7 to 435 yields 0.13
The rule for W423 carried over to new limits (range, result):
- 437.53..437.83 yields 26.6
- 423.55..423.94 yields 16.9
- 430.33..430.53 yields 24.8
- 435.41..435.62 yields 34.4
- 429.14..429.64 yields 23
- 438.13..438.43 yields 22.8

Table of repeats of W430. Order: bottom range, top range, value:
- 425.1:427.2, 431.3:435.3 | 1.50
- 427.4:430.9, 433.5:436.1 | 1.38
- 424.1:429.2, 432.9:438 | 1.42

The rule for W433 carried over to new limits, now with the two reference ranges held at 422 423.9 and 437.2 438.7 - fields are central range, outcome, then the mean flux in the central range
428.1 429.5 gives -0.09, 23.4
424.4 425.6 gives 0.05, 19.2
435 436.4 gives -0.24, 30.1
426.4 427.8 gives -0.02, 21.4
